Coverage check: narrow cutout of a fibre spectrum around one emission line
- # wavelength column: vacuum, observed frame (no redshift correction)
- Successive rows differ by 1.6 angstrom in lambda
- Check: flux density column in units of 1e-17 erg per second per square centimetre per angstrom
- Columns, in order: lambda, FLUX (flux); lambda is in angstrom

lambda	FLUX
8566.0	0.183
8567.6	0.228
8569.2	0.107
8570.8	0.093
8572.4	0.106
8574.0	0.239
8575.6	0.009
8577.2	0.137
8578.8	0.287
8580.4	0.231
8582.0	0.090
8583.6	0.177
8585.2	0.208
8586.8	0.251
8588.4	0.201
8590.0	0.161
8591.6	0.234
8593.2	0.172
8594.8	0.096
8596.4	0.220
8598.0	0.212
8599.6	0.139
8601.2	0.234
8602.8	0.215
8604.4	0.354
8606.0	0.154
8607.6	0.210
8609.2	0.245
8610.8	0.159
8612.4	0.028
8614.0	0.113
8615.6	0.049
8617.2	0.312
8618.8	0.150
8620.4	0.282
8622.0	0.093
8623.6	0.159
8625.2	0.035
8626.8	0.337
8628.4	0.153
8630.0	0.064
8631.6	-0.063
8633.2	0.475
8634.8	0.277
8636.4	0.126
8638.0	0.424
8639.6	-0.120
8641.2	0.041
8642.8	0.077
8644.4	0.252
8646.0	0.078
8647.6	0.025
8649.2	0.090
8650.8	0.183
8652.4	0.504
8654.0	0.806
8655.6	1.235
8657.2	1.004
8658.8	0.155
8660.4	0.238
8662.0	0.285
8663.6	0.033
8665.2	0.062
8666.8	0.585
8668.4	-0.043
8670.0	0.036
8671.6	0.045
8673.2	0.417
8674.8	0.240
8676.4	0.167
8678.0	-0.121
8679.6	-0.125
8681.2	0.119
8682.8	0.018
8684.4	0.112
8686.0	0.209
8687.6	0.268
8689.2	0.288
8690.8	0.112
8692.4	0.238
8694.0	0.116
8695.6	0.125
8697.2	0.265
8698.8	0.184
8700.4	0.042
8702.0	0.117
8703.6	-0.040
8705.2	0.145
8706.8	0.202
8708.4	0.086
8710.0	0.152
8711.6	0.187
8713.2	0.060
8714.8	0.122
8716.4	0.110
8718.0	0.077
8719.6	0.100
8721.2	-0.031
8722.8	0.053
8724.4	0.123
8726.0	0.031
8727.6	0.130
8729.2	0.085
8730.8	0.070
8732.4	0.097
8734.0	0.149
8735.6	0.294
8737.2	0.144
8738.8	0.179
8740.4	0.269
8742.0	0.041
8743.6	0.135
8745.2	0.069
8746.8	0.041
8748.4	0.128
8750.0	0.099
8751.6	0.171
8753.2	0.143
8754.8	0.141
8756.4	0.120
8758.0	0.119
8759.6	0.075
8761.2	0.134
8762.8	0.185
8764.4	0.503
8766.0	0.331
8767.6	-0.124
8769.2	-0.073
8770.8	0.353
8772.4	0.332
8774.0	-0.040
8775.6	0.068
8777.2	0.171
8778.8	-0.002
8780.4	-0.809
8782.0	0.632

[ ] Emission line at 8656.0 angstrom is Hbeta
